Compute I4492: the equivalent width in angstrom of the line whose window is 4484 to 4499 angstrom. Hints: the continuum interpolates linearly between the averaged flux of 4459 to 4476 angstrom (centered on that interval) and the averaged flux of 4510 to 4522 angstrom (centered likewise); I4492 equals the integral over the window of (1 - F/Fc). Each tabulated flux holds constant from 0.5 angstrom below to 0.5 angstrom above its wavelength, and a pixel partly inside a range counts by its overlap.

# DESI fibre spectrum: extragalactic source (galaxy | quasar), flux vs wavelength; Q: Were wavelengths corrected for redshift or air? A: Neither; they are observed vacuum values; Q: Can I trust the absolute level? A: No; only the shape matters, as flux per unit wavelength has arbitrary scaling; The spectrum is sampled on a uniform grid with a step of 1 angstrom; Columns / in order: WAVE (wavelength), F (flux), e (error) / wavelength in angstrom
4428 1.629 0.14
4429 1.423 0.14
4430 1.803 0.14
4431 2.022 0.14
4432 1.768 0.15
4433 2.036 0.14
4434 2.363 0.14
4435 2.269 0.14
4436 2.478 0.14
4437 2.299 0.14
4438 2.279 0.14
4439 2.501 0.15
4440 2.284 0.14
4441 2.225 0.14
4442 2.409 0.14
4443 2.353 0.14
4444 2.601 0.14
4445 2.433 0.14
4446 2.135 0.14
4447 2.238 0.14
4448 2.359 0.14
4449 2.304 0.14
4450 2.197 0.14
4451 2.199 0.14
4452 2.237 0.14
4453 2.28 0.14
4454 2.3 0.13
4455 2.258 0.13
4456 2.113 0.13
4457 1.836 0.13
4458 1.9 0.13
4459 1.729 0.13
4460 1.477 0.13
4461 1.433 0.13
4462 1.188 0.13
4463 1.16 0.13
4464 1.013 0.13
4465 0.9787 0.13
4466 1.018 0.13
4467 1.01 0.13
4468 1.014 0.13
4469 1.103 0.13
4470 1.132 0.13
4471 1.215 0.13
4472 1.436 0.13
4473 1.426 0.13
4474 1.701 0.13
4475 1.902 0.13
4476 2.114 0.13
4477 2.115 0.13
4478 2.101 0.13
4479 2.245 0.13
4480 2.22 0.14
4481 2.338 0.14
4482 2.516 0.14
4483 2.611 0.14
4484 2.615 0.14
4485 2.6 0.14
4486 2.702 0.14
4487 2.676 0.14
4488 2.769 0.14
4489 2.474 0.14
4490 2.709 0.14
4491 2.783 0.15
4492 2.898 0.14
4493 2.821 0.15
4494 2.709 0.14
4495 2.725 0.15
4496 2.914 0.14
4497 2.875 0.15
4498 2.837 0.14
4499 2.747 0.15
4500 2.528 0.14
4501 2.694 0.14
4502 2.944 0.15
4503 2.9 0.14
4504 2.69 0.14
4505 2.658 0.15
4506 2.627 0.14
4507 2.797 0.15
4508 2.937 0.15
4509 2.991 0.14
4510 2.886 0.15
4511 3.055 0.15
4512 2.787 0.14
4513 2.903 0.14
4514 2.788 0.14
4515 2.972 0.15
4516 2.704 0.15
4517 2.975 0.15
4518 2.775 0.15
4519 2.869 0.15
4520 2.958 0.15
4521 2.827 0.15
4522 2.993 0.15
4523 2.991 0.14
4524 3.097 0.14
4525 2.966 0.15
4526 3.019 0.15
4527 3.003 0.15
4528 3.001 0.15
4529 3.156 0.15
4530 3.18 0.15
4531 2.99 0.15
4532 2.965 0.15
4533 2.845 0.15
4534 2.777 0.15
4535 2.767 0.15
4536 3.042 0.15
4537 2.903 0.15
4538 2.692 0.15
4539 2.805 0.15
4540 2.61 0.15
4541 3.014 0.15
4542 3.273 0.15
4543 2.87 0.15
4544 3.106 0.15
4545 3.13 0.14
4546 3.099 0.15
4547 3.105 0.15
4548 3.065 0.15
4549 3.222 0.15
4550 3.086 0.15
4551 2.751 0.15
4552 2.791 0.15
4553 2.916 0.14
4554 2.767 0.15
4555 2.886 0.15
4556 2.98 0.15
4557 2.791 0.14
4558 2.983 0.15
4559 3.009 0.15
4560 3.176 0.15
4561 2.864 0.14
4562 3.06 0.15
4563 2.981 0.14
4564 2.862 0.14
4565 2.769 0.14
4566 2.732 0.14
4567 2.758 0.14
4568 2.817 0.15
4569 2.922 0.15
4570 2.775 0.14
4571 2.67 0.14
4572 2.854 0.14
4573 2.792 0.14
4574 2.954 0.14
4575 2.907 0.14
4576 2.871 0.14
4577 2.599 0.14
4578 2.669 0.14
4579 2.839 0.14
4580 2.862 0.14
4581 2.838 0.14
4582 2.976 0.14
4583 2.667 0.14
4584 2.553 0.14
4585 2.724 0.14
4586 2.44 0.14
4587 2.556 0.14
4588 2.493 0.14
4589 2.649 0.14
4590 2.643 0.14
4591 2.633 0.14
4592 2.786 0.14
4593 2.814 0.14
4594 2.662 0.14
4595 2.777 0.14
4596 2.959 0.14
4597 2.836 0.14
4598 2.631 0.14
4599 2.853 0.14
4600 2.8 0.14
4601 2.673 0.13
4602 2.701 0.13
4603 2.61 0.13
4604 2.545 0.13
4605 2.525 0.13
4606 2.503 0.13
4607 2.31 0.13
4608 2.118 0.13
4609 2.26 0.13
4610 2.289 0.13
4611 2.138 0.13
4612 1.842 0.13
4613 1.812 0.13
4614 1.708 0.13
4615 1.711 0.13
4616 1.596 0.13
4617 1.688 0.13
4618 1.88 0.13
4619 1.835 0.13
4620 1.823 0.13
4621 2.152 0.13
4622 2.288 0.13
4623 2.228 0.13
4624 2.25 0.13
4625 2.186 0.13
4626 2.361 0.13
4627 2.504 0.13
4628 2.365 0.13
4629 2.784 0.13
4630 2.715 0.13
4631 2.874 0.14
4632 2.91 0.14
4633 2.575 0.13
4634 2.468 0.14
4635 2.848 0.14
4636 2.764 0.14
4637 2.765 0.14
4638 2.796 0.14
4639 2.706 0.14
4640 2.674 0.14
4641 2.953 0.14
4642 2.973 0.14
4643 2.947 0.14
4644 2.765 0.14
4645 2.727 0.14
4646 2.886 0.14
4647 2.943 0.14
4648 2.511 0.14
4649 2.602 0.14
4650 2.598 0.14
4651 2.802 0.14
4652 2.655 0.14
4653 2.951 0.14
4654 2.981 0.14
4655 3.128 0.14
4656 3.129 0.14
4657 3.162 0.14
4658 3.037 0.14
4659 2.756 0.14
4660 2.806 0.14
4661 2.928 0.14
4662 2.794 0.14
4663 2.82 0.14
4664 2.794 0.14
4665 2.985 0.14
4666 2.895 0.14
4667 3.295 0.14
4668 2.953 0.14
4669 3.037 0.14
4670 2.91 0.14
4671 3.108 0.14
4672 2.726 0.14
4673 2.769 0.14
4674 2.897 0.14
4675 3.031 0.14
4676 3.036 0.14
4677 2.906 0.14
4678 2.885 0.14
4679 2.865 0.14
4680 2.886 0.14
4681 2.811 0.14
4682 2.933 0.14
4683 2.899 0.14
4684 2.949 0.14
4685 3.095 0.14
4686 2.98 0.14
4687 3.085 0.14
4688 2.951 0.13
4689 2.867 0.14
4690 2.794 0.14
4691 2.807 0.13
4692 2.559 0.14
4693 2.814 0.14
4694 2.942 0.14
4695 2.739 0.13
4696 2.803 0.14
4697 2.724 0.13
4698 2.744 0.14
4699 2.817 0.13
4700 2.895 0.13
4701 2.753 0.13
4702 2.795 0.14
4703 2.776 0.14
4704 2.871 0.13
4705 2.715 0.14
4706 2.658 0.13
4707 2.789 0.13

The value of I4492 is -4.83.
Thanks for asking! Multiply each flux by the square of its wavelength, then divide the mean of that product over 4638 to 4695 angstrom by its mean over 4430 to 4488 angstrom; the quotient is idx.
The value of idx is 1.6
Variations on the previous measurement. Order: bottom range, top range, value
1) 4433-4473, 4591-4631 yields 1.34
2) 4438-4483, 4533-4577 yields 1.60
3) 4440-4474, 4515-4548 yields 1.71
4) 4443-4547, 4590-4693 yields 1.15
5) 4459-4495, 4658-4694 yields 1.62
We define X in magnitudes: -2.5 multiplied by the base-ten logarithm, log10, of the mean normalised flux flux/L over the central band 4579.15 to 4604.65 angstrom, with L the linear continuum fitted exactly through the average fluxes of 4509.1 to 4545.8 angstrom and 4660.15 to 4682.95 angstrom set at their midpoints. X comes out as 0.09 mag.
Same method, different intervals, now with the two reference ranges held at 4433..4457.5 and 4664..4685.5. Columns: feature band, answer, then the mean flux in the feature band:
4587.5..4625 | 0.17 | 2.35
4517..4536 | -0.17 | 2.96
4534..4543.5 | -0.13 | 2.88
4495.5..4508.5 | -0.14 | 2.78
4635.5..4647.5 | 0.01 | 2.82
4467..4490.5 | 0.16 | 2.05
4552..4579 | -0.09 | 2.86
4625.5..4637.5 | 0.06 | 2.66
